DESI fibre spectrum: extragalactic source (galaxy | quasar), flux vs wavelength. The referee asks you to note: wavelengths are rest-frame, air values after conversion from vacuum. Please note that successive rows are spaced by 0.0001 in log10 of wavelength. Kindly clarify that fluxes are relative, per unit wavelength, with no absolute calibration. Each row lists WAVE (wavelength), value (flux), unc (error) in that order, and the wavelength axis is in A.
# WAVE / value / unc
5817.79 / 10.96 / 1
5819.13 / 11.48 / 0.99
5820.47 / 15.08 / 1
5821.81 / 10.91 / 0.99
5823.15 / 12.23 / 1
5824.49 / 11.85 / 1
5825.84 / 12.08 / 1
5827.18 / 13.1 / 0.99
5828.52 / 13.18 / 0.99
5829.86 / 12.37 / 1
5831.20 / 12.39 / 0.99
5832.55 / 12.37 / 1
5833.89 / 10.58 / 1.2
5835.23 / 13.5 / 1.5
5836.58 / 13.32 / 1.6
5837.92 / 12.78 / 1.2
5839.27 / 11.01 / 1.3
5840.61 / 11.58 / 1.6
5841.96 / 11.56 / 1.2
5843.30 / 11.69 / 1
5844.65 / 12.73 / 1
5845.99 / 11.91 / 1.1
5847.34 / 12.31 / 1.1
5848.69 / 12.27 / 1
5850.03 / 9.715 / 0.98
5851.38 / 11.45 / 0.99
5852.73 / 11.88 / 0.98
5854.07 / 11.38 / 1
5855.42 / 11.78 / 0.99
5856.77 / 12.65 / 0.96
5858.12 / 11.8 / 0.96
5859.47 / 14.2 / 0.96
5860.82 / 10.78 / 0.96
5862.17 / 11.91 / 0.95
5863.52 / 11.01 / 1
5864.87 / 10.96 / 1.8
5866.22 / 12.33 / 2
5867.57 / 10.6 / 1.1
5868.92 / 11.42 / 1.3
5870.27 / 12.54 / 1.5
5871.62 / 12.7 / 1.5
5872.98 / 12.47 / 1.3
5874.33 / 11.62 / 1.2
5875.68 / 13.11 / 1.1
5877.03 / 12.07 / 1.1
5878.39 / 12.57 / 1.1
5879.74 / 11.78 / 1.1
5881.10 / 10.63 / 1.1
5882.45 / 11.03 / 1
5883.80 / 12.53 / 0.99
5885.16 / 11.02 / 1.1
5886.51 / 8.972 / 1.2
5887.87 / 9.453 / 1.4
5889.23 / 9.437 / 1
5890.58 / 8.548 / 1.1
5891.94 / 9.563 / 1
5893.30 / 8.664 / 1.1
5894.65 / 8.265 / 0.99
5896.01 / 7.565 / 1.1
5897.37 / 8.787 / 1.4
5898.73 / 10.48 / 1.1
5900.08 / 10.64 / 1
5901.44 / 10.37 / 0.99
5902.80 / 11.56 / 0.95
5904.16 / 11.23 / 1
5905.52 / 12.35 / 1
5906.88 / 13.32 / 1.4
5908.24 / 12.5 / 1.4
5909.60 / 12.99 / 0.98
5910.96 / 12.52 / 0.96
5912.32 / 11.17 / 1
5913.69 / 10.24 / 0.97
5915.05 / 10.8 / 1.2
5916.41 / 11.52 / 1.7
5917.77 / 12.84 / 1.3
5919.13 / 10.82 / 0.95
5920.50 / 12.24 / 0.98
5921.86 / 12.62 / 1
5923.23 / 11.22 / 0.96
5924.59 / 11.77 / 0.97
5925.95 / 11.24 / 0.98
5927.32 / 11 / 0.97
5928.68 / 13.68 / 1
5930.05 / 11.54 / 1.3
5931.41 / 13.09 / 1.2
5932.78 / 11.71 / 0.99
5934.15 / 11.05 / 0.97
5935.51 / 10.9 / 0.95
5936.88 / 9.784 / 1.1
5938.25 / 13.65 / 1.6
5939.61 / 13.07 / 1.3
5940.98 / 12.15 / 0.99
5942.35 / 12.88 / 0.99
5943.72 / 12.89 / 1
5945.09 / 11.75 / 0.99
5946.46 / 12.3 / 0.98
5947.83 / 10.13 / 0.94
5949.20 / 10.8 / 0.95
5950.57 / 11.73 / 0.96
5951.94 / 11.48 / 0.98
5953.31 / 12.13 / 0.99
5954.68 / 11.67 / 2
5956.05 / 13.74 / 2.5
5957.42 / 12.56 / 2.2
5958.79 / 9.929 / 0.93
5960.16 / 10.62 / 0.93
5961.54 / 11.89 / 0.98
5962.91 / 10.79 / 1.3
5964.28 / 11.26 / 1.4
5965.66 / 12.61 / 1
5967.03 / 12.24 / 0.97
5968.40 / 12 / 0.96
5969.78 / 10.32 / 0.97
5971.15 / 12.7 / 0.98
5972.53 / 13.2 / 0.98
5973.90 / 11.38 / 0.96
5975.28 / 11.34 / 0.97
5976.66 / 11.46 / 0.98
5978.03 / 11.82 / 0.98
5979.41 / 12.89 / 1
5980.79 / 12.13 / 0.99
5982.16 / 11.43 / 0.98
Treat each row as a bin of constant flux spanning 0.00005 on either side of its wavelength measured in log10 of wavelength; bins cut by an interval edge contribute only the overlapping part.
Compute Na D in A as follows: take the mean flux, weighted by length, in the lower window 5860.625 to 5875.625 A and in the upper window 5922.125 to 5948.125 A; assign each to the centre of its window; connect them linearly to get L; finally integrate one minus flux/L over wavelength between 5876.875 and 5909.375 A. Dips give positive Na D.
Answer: 3.4 A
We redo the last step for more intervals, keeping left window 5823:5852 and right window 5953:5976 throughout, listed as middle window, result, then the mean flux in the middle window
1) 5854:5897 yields 3.3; 11.1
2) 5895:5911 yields 1.1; 11.1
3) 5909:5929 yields 0.3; 11.7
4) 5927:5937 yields 0.1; 11.7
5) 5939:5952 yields -0.1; 11.9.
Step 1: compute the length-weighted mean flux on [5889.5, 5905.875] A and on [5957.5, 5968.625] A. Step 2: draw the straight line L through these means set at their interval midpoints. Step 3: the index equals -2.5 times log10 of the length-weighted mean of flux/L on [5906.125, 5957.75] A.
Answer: -0.12 mag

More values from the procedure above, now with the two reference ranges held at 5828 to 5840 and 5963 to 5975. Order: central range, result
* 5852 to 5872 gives 0.04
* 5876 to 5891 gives 0.13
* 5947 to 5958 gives 0.01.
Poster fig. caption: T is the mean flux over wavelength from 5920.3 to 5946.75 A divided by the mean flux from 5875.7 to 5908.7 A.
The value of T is 1.13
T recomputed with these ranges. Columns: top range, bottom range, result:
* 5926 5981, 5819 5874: 0.98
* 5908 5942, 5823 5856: 0.98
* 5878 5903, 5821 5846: 0.82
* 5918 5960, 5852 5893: 1.04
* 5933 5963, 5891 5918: 1.09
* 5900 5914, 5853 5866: 1.00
